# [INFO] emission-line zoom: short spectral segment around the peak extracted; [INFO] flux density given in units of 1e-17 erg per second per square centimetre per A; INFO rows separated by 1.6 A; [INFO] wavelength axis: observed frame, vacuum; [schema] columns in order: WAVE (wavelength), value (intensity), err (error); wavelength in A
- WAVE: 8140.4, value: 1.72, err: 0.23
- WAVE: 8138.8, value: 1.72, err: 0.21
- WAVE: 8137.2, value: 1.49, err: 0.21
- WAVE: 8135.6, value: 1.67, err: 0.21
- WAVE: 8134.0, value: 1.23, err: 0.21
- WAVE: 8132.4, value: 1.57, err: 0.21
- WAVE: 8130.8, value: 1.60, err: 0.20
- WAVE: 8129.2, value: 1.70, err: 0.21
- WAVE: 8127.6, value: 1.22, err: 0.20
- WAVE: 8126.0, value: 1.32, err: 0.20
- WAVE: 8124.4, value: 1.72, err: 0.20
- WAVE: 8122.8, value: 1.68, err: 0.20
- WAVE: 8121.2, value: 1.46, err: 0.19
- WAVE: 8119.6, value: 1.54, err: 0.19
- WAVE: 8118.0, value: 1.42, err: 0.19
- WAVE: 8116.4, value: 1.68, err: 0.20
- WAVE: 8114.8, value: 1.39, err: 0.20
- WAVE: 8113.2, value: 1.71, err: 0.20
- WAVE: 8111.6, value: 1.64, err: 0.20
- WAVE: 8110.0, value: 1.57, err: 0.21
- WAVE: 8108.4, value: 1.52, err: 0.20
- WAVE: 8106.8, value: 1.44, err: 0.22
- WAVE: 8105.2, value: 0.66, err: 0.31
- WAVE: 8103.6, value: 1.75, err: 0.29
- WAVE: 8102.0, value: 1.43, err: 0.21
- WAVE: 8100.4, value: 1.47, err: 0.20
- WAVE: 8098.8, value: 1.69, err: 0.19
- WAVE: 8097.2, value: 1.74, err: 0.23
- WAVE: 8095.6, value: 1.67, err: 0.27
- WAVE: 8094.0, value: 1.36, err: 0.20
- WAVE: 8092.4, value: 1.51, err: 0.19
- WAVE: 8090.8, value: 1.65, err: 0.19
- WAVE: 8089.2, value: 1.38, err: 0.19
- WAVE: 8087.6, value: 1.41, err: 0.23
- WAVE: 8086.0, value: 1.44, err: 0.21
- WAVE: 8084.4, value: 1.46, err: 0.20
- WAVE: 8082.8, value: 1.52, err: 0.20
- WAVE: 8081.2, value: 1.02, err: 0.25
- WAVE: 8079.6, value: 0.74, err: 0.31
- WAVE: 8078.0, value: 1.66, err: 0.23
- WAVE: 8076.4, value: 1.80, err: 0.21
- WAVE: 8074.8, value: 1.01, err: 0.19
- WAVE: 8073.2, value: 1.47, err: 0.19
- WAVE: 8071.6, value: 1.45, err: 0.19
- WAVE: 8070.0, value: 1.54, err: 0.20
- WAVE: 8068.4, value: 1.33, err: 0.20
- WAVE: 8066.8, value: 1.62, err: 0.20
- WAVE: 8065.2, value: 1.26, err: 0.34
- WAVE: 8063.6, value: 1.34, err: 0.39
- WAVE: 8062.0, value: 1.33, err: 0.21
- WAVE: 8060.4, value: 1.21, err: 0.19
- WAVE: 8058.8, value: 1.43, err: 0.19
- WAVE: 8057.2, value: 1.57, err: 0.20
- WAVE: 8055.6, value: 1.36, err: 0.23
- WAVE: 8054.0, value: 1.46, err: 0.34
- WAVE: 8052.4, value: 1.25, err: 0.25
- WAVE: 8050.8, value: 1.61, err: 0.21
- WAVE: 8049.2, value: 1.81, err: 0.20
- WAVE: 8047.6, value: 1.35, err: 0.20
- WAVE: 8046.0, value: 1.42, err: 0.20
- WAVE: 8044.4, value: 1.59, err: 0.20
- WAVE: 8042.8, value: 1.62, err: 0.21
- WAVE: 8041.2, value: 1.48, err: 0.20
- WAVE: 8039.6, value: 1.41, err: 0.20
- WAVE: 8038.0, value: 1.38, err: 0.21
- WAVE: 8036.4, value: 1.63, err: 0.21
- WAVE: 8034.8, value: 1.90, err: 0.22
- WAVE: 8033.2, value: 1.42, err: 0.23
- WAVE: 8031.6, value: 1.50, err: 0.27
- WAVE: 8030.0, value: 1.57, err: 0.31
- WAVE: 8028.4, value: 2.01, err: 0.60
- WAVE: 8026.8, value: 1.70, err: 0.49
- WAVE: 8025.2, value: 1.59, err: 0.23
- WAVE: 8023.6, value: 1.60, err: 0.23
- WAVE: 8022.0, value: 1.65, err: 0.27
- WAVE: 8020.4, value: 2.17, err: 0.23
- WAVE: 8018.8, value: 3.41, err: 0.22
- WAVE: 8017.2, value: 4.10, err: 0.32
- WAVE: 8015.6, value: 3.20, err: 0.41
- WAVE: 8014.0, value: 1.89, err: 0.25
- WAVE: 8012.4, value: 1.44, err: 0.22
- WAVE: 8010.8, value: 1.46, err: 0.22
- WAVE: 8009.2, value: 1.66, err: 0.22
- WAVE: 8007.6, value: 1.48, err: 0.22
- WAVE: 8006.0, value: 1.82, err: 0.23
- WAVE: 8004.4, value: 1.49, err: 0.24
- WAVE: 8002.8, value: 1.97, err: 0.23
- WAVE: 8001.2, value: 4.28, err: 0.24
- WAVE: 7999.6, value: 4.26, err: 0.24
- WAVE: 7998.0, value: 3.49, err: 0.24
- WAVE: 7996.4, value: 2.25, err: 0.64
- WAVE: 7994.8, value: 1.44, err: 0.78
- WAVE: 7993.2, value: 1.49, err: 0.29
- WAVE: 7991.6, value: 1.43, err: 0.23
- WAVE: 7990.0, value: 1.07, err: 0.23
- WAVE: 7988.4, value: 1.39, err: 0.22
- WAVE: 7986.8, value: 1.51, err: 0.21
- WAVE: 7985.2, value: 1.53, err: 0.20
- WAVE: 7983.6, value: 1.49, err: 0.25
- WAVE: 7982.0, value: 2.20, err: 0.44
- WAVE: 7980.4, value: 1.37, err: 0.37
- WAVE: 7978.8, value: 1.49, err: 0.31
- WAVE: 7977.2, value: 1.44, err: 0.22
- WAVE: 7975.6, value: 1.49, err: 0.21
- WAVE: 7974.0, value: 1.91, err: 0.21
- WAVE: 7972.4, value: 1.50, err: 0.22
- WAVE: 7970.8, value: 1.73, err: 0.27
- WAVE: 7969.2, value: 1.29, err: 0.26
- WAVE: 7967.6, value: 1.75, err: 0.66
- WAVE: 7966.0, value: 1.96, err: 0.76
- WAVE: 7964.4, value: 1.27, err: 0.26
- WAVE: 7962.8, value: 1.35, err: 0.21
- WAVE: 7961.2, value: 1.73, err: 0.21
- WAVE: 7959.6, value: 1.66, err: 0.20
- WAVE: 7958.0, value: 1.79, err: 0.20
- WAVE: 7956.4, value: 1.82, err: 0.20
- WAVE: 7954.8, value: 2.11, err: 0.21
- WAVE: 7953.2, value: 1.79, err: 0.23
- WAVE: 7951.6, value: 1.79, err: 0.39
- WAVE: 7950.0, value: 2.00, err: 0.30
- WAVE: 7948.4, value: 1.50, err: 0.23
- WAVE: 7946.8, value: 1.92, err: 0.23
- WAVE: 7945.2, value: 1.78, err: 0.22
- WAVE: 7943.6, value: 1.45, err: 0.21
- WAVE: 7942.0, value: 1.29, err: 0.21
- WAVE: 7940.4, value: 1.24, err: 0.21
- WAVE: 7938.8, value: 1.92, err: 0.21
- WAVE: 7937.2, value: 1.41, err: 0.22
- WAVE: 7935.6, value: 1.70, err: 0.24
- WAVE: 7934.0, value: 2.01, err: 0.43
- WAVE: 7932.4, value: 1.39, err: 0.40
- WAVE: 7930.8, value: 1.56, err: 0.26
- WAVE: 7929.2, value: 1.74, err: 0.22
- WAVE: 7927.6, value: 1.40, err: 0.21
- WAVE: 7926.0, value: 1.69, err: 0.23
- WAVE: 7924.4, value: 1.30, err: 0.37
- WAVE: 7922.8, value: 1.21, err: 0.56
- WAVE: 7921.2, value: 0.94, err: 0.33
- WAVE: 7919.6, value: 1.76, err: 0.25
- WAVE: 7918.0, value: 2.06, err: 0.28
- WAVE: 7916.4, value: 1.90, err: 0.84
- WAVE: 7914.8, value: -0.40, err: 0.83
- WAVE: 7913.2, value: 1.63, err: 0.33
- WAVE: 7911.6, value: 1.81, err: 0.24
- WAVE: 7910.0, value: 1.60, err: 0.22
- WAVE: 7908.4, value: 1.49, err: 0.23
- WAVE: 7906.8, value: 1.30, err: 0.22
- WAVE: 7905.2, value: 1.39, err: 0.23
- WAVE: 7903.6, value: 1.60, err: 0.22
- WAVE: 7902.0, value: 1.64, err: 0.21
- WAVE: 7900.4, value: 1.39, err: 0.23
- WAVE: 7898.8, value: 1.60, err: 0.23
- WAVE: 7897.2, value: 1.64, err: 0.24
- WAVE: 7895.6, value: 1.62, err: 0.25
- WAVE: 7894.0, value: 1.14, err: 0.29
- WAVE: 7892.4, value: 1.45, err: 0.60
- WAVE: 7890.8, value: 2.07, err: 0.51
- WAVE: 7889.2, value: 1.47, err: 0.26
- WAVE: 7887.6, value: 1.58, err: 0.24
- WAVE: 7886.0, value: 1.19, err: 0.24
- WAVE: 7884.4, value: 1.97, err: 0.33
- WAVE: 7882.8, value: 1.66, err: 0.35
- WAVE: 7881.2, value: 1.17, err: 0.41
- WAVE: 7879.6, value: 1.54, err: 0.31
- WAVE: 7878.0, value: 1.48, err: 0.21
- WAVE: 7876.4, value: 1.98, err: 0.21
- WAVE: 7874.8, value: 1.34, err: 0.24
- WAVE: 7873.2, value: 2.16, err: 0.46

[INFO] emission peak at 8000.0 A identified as [S II]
